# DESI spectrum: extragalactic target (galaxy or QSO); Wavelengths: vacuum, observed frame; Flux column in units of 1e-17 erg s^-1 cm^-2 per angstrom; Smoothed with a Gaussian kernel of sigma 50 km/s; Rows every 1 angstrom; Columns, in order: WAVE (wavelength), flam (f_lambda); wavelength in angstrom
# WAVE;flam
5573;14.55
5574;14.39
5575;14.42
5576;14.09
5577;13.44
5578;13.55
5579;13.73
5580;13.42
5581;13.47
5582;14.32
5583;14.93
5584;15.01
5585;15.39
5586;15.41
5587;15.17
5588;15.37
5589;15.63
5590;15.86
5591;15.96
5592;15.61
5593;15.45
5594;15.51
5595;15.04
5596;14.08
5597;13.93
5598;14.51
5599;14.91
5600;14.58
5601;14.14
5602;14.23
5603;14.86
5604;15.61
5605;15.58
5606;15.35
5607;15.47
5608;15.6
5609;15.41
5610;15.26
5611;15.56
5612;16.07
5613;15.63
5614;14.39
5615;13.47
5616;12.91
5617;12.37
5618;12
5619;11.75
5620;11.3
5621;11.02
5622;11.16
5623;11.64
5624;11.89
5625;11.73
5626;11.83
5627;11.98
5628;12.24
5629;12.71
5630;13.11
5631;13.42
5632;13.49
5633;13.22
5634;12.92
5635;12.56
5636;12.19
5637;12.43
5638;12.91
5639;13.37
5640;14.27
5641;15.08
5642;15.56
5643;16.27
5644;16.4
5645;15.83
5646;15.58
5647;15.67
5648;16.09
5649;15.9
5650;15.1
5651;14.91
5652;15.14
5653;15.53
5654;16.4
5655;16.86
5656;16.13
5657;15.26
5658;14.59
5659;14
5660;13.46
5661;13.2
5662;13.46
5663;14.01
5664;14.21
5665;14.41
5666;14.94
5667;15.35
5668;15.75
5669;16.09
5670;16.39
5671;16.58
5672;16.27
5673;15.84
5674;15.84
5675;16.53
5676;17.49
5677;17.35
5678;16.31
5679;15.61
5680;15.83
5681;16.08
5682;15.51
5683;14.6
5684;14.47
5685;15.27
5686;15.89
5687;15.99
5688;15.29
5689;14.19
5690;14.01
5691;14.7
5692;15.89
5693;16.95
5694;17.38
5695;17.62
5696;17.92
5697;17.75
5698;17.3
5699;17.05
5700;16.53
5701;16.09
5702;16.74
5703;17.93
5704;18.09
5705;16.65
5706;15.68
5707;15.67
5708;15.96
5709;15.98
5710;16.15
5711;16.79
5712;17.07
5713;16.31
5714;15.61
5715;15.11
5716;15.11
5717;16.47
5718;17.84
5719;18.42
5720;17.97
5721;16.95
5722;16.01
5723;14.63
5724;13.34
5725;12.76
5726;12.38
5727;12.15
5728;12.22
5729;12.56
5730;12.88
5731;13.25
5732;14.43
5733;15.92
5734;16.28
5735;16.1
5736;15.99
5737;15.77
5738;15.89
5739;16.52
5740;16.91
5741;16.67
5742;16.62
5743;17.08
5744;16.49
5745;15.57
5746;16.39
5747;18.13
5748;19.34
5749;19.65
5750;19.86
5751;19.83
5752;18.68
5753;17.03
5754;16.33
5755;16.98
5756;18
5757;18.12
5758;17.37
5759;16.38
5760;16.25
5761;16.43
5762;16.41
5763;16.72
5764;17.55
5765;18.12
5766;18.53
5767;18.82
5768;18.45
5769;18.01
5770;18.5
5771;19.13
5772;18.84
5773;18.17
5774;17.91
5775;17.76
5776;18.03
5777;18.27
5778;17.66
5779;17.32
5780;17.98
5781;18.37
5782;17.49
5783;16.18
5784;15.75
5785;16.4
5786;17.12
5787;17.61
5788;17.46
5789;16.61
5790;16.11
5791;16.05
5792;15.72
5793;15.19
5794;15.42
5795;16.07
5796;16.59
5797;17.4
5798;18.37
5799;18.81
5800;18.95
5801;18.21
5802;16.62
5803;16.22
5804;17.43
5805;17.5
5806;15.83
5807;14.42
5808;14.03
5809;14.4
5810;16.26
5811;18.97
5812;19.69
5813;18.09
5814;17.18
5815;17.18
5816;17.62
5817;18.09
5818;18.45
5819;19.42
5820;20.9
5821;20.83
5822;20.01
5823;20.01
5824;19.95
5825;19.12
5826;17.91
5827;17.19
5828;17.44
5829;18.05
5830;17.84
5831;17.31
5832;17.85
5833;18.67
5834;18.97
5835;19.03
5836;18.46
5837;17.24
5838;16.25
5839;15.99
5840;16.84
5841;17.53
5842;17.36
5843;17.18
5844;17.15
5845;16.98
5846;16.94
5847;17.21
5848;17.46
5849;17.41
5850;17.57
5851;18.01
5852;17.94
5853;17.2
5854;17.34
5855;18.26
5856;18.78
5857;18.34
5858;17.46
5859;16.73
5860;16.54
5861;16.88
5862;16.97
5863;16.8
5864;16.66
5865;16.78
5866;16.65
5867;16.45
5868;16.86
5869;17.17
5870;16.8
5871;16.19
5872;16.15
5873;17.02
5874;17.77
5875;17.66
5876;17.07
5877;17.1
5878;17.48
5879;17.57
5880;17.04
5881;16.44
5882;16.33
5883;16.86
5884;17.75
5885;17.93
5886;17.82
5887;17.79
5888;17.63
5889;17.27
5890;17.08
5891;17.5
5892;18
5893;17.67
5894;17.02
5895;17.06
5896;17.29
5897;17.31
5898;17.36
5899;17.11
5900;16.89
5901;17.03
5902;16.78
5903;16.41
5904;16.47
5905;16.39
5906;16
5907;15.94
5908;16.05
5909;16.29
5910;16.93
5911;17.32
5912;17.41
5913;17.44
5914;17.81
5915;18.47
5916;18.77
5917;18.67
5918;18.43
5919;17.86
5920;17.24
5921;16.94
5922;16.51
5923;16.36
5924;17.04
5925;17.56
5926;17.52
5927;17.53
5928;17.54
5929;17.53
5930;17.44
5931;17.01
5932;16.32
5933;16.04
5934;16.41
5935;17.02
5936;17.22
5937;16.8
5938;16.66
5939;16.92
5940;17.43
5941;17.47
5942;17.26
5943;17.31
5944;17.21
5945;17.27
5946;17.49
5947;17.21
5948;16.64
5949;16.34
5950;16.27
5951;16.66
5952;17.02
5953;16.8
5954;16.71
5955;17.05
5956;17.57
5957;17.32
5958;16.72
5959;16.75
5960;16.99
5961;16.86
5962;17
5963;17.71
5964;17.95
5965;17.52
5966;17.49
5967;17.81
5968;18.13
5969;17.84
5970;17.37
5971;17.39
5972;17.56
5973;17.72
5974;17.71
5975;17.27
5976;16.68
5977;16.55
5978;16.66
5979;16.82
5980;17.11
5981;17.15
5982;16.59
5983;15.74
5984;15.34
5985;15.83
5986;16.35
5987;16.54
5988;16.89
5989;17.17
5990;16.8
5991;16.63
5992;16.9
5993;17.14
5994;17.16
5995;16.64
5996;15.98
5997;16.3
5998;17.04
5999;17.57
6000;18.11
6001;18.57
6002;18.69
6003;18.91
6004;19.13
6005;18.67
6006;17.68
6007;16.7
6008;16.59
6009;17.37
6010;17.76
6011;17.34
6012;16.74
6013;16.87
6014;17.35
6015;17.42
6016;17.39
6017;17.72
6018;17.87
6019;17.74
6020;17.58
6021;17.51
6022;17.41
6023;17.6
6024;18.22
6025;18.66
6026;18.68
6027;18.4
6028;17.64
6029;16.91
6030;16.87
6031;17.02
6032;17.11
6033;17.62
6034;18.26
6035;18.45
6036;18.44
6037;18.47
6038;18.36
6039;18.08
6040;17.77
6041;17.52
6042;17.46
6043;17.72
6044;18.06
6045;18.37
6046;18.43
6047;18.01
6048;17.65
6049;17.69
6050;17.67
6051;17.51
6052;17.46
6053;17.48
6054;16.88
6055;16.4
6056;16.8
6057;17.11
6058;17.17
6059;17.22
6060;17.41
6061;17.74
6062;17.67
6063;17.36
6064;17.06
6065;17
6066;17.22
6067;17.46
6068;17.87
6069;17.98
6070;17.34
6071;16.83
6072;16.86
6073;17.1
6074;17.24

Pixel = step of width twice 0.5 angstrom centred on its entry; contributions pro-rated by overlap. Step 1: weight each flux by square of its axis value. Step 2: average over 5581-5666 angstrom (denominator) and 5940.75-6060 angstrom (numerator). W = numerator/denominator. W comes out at 1.4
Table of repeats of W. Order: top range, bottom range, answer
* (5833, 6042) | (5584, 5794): 1.20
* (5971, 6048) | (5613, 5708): 1.32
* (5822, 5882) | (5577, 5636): 1.36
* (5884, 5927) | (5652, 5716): 1.17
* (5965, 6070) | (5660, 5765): 1.20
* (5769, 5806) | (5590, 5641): 1.34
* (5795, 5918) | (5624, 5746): 1.21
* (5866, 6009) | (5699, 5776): 1.10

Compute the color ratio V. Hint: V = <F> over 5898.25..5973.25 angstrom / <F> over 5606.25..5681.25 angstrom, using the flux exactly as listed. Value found 1.19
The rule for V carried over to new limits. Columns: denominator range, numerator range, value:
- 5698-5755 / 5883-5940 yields 1.06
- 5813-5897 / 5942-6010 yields 0.98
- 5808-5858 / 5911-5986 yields 0.96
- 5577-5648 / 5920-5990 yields 1.20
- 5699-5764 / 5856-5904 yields 1.05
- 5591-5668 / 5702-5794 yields 1.17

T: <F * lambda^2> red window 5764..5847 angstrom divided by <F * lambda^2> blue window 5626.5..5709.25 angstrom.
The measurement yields 1.21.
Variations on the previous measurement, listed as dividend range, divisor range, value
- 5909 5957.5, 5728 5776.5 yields 1.07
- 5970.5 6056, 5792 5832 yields 1.06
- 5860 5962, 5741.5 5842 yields 1.01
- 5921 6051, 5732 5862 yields 1.06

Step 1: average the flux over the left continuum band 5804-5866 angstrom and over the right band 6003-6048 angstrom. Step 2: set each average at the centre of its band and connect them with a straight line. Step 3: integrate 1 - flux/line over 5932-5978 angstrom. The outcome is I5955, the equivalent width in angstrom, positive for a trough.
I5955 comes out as 1.5 angstrom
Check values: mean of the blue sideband 17.6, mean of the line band 17.1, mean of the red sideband 17.8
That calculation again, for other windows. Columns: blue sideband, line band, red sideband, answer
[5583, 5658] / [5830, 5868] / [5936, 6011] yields -2.87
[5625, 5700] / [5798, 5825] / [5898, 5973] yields -2.84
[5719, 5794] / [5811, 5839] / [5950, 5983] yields -2.62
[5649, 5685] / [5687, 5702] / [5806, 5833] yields -0.43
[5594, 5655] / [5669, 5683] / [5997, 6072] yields -1.61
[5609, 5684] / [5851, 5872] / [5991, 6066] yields -1.21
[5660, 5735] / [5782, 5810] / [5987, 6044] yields -0.52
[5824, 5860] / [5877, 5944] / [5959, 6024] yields 1.12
